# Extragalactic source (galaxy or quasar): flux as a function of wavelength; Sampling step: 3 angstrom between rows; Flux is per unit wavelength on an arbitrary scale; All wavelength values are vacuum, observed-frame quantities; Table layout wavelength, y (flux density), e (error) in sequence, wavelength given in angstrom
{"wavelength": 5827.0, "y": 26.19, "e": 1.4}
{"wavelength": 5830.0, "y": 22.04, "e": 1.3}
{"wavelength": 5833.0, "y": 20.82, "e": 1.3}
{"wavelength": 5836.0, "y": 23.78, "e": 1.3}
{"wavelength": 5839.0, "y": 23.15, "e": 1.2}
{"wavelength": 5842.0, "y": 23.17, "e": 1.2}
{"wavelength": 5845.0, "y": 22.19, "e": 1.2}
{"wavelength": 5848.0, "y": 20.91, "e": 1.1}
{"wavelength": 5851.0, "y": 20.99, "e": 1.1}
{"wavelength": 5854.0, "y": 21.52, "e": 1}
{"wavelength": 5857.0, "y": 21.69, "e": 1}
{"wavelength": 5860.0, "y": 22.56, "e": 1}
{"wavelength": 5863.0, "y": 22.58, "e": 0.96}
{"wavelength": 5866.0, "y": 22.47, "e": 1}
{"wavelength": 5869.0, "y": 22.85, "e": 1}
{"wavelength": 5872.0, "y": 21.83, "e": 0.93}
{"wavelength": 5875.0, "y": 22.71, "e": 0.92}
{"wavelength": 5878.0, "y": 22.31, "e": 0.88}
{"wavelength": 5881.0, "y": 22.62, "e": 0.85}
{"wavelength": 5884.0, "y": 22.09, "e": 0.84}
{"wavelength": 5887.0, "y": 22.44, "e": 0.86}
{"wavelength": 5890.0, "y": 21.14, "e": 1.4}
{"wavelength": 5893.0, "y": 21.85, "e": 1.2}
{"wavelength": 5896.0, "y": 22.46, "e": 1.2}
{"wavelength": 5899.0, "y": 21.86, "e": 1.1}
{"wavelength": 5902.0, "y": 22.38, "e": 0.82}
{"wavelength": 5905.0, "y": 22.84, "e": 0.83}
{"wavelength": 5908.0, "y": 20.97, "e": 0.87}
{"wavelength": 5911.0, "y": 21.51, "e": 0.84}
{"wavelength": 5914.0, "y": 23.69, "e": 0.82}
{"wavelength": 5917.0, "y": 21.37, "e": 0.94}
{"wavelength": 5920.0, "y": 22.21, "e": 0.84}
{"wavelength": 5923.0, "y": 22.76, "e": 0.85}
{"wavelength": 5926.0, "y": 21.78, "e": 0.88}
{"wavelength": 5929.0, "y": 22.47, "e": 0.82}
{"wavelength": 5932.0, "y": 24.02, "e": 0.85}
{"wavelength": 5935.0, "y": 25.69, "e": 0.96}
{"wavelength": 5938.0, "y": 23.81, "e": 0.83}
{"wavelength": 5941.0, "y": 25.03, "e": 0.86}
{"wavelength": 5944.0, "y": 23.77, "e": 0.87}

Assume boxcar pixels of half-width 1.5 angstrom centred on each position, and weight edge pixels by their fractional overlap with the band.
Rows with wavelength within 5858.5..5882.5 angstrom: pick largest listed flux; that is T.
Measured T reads 22.85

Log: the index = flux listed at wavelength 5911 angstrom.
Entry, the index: 21.51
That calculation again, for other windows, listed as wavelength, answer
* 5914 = 23.69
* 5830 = 22.04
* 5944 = 23.77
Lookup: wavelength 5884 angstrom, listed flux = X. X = 22.09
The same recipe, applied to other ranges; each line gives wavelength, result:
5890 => 21.14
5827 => 26.19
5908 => 20.97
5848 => 20.91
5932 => 24.02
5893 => 21.85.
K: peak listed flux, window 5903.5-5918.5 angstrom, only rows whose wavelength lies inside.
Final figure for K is 23.69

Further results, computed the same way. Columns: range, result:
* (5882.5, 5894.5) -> 22.44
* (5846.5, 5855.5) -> 21.52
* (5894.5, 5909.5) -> 22.84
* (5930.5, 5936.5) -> 25.69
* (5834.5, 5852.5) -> 23.78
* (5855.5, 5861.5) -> 22.56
